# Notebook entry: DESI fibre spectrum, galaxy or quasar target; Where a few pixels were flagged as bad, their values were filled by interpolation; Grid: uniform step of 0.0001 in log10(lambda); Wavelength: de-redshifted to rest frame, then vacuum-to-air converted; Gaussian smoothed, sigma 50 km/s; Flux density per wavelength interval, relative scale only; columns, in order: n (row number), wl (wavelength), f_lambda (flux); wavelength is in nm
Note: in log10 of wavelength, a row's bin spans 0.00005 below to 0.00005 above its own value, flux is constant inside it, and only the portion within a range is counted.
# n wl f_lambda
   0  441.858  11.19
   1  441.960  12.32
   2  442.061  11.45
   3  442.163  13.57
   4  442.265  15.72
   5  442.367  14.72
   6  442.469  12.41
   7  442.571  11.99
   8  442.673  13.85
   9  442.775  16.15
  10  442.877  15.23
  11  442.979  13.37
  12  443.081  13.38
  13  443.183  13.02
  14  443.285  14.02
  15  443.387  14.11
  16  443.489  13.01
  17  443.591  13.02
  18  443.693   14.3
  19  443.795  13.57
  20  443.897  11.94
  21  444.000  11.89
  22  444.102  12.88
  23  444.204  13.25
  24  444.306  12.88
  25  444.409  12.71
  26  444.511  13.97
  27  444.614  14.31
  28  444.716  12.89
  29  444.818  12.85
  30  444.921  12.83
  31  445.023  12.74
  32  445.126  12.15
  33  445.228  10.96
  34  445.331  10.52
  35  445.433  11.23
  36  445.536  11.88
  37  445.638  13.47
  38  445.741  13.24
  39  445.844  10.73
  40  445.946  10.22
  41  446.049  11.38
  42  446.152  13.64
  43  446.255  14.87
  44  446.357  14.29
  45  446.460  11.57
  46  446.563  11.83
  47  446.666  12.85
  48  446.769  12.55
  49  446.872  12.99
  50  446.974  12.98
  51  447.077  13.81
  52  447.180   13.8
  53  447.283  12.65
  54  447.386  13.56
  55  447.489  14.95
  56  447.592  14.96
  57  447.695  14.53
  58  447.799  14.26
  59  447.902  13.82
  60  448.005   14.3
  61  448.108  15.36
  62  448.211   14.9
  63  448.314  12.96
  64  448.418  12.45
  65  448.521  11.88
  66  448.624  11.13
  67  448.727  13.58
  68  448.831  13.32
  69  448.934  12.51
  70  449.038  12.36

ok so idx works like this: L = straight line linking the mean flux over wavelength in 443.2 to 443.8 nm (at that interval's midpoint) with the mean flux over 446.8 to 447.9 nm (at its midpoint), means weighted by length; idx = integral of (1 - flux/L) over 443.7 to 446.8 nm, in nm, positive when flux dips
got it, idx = 0.26 nm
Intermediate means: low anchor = 13.7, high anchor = 13.8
